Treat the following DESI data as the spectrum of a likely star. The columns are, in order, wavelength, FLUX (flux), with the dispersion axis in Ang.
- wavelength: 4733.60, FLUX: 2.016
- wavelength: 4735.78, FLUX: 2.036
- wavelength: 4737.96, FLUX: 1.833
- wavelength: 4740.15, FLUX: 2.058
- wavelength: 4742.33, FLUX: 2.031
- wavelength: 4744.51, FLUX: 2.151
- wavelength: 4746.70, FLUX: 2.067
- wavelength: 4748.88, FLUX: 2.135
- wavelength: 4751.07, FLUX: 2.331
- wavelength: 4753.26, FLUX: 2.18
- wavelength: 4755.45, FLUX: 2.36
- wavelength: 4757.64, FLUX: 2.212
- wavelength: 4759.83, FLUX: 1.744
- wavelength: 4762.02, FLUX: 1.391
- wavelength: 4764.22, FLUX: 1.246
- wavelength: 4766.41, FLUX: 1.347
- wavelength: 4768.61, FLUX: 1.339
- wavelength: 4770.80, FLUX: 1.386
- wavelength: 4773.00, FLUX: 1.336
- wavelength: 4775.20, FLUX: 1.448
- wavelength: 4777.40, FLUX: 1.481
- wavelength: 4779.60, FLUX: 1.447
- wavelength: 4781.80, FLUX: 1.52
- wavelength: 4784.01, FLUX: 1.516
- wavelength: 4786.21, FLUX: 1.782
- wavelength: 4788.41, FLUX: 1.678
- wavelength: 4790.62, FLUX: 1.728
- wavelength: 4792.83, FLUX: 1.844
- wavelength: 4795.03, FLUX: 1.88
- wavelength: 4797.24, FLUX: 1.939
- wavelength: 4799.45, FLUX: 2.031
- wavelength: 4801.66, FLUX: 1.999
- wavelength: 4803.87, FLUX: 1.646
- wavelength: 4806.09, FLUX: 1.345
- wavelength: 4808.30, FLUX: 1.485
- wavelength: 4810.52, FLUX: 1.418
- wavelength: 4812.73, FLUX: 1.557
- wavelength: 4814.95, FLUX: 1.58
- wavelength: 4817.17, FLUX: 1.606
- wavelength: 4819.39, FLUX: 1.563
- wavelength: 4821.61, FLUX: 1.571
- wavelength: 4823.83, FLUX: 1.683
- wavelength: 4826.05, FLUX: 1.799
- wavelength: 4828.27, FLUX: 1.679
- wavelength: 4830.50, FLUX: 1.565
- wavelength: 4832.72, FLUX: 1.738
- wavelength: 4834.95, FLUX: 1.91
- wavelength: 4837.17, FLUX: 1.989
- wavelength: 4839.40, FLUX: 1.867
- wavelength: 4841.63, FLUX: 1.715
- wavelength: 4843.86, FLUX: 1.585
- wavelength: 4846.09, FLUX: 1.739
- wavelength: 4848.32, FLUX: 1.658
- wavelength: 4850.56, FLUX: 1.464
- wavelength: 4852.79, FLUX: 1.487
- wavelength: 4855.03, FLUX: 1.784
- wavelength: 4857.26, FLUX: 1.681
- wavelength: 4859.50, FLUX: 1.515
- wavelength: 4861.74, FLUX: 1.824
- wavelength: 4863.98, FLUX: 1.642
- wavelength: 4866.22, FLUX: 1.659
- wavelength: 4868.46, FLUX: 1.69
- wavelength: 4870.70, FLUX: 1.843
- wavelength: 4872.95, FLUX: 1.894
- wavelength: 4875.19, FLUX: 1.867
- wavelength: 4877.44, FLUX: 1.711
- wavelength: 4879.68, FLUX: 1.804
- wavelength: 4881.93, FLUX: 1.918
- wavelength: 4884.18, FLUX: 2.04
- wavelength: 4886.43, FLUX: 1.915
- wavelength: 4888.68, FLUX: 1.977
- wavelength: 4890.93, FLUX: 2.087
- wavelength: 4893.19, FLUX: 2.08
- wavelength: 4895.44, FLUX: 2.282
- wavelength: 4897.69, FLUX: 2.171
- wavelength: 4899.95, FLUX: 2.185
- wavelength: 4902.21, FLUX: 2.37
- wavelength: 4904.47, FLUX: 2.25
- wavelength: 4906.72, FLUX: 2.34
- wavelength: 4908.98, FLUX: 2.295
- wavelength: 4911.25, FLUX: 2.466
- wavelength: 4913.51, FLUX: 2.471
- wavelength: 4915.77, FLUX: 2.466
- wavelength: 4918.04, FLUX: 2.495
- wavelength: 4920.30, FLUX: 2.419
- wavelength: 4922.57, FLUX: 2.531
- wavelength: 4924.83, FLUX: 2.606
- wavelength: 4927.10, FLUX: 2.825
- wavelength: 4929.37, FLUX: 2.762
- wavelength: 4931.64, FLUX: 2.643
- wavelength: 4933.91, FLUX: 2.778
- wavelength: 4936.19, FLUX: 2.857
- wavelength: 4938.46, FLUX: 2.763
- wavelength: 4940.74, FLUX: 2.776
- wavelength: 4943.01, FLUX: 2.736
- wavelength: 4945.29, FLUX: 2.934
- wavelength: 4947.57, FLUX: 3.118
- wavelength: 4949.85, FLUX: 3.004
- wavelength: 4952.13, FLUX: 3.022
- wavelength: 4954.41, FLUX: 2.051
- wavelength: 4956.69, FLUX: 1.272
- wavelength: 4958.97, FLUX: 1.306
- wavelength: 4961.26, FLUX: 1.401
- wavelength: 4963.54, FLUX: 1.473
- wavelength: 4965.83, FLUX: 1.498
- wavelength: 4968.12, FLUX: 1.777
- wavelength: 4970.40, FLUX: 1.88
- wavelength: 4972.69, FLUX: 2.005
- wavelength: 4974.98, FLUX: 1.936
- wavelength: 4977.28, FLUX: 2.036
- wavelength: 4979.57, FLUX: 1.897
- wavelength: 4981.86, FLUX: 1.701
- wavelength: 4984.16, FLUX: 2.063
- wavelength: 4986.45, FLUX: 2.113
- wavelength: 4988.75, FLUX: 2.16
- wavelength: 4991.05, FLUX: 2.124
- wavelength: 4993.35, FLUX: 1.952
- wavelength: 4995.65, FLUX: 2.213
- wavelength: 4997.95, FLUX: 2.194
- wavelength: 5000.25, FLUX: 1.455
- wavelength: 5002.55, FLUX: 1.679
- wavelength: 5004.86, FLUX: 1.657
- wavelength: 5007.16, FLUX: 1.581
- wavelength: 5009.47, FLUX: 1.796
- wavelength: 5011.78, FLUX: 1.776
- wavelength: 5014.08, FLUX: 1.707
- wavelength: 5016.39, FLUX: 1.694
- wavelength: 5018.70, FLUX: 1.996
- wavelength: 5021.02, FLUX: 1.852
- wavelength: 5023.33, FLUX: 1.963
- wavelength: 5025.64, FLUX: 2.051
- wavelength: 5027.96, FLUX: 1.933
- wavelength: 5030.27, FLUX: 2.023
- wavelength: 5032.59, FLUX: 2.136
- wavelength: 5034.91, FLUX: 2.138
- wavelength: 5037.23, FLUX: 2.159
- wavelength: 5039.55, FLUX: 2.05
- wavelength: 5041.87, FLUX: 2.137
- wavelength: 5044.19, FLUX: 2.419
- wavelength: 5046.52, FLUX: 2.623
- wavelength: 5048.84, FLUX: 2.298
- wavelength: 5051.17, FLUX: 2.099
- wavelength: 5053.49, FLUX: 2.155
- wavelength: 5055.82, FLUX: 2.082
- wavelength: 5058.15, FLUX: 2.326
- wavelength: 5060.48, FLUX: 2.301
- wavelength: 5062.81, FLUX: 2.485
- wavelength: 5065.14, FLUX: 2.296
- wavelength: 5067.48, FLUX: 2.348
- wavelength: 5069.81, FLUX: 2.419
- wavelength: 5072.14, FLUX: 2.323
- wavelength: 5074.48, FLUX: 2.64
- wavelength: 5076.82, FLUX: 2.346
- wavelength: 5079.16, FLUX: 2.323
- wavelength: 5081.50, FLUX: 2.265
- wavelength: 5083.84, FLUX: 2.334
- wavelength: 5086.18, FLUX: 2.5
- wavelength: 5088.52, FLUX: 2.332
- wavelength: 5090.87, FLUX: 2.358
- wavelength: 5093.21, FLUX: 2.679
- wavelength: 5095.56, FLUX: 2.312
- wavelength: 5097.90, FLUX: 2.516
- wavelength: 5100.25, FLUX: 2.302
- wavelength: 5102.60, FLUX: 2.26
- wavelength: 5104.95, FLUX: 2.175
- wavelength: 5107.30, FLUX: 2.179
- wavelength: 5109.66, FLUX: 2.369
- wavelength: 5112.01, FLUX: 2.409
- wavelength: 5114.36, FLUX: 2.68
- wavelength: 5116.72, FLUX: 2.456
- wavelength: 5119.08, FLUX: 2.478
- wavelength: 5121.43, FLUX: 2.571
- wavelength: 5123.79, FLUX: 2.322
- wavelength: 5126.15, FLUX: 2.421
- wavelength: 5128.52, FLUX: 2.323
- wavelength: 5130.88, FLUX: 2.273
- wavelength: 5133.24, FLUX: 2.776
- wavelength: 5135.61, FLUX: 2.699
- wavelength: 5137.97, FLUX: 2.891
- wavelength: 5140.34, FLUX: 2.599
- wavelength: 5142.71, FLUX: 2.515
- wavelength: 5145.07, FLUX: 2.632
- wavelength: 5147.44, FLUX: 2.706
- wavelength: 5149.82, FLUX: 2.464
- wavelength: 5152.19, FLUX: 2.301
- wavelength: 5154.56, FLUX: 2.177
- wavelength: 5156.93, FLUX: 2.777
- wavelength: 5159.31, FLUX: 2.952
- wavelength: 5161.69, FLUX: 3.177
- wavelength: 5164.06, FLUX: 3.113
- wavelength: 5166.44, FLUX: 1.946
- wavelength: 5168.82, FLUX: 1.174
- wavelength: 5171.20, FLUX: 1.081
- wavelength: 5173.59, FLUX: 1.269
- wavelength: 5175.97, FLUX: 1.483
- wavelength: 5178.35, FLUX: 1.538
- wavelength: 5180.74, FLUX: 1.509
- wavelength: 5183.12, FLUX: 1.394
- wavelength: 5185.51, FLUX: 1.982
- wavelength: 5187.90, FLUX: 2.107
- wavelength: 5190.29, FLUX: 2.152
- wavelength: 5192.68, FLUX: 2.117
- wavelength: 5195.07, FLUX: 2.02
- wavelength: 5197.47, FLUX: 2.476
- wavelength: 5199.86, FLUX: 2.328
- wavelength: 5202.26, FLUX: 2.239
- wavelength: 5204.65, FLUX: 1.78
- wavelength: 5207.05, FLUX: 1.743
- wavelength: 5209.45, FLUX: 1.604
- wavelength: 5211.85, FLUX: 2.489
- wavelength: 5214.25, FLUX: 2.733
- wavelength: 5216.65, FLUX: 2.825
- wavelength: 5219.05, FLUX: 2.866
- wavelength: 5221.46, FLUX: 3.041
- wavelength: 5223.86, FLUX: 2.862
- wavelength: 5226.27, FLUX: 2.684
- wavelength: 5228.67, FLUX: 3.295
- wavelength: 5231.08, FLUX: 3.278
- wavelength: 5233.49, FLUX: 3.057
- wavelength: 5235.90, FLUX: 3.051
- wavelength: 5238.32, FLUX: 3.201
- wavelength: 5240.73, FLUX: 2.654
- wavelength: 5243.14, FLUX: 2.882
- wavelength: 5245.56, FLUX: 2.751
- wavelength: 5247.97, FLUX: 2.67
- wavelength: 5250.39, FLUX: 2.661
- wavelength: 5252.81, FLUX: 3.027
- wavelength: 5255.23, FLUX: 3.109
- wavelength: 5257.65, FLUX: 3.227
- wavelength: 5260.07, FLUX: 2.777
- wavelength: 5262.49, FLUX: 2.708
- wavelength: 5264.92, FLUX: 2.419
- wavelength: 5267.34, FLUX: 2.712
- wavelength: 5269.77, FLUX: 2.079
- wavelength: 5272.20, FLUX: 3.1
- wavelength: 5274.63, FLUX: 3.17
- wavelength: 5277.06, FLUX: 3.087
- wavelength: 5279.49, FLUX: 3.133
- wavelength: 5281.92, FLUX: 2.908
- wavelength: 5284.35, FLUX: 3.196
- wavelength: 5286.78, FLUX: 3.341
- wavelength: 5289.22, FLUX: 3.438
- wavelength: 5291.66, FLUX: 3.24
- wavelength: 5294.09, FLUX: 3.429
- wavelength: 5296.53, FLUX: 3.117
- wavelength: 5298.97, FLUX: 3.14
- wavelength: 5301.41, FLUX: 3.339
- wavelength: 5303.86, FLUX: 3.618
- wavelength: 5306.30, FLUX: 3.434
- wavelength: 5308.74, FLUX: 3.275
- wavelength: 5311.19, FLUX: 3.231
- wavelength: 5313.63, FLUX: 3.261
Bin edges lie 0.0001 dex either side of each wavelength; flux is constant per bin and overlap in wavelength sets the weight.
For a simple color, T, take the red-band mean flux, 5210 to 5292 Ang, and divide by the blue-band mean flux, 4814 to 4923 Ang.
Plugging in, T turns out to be 1.5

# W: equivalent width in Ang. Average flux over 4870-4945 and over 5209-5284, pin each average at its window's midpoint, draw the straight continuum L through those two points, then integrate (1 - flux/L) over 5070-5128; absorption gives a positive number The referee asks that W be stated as 5.1 Ang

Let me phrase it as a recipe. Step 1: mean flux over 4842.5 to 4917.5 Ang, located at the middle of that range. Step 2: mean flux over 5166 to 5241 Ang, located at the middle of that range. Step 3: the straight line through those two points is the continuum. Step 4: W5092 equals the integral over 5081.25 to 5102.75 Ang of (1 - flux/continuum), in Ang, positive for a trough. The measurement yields -2.5 Ang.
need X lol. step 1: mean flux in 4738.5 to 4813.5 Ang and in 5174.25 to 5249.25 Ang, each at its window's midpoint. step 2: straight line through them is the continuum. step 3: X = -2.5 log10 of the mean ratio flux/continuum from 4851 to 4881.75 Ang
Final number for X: 0.09 mag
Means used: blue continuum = 1.74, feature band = 1.72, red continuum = 2.41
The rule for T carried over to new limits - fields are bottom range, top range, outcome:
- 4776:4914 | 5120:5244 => 1.32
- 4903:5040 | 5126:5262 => 1.14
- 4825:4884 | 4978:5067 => 1.17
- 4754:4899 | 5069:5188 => 1.34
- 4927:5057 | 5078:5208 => 1.08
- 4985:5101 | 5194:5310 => 1.33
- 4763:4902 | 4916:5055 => 1.25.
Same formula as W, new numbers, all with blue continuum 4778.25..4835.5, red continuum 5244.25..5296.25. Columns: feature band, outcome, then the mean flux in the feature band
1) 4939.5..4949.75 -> -4.2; 2.9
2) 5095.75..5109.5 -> 1.1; 2.29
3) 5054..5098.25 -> 0.9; 2.37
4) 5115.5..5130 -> 0.7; 2.42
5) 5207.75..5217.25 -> 1.5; 2.35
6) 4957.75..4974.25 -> 3.8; 1.63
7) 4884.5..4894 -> -0.6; 2.01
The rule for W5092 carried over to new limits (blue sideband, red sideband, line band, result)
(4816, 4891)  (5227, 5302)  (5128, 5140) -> 0.0 Ang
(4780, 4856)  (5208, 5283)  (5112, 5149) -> -0.3 Ang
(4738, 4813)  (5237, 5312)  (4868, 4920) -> -1.9 Ang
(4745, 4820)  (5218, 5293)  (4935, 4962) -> -4.0 Ang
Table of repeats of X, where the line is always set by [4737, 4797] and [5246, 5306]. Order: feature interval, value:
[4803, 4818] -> 0.23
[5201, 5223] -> 0.21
